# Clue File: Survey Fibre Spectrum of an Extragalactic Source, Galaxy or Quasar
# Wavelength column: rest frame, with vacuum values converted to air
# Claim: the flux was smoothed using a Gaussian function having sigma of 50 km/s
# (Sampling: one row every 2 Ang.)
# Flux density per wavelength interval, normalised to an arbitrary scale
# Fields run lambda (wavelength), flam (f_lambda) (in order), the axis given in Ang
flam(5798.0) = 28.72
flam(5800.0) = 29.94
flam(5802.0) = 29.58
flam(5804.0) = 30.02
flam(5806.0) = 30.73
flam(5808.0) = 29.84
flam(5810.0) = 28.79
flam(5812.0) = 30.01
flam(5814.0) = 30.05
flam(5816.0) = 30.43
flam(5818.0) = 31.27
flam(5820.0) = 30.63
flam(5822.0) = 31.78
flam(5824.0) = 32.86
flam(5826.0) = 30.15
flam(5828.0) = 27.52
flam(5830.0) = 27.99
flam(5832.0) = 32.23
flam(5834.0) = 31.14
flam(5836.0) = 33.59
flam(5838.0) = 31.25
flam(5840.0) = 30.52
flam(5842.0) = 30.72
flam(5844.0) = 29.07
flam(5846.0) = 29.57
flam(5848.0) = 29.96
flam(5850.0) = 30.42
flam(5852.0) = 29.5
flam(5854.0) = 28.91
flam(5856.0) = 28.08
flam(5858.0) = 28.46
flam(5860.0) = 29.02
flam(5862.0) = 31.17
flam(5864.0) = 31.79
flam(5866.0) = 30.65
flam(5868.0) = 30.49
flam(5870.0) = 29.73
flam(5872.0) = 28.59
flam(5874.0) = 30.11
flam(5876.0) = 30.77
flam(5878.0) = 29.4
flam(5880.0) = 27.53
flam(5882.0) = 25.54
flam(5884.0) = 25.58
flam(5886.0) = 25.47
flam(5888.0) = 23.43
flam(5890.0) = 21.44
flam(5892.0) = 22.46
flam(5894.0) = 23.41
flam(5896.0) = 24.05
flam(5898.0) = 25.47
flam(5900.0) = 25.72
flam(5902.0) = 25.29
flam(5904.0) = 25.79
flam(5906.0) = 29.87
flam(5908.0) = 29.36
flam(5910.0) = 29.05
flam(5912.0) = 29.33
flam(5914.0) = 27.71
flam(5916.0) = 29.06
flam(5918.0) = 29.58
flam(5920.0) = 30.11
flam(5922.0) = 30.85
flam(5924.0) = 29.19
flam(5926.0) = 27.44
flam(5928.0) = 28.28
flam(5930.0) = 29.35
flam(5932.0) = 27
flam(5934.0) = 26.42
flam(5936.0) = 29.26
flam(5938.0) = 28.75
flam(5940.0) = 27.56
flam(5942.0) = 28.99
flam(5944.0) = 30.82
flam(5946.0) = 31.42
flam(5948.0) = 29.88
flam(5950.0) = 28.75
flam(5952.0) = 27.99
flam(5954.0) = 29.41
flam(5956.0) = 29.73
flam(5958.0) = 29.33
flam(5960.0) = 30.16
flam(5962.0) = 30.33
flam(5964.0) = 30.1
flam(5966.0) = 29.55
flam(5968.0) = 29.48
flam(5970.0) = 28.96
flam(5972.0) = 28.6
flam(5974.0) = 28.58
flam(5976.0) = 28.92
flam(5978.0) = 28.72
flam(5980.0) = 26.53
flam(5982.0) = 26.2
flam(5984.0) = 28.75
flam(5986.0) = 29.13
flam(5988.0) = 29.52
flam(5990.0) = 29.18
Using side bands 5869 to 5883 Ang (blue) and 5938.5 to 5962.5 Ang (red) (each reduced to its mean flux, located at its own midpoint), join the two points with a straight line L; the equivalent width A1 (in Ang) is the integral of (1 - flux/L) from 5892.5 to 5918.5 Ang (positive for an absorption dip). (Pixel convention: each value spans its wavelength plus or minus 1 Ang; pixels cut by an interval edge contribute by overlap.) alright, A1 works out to 1.80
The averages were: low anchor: 28.8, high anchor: 29.5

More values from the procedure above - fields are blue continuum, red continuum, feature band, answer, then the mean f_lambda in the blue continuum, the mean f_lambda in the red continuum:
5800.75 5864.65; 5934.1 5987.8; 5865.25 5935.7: 4.89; 30.2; 29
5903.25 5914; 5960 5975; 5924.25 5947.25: 0.25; 28.7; 29.4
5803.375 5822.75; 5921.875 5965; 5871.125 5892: 2.20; 30.3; 29.1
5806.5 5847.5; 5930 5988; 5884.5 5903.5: 3.53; 30.5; 28.9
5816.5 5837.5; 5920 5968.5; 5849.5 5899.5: 4.33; 30.9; 29.2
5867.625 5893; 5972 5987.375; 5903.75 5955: -2.64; 26.9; 28.2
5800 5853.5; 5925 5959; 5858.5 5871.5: -0.21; 30.3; 28.8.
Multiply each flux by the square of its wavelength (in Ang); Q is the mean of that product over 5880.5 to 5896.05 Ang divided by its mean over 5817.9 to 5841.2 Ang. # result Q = 0.8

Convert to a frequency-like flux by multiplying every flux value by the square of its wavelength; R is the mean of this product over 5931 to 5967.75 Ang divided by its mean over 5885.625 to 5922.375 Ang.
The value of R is 1.1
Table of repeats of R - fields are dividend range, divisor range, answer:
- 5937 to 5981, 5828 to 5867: 1.01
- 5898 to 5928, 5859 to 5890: 1.01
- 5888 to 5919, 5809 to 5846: 0.89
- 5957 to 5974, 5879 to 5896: 1.24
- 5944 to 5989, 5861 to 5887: 1.04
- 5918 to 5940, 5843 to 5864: 1.00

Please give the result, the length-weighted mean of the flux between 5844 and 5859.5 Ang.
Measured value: 29.3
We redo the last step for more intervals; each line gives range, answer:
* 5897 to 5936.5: 28.2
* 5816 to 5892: 29.3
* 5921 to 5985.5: 28.9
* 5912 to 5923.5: 29.4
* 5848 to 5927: 28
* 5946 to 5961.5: 29.5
